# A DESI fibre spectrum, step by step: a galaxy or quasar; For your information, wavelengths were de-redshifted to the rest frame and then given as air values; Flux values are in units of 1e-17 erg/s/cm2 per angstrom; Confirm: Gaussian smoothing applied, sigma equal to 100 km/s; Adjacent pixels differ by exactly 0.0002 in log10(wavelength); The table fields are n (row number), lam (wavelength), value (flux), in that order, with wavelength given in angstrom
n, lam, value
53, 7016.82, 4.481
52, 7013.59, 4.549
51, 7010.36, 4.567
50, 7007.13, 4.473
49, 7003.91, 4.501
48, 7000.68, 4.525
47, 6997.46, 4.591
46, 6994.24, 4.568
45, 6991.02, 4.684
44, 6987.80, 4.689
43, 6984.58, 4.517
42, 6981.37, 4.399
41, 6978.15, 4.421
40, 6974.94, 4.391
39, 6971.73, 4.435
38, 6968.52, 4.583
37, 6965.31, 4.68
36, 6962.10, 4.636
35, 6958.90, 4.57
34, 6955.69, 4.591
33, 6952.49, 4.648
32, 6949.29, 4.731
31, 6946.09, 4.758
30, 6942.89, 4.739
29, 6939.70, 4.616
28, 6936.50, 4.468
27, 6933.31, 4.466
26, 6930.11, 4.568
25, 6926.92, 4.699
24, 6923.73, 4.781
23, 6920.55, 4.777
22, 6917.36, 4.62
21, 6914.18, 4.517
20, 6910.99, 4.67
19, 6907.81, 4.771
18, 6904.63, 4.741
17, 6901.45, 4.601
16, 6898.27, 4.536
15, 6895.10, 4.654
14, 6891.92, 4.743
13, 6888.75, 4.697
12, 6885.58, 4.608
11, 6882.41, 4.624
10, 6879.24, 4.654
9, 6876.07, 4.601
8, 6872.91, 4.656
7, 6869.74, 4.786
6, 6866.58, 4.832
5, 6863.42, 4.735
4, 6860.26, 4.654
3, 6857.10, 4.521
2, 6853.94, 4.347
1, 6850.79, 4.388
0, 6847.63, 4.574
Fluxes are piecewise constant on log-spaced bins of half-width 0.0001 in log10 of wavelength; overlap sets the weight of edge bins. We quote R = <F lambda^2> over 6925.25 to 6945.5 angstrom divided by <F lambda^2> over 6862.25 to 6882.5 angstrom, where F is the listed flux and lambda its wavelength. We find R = 1.00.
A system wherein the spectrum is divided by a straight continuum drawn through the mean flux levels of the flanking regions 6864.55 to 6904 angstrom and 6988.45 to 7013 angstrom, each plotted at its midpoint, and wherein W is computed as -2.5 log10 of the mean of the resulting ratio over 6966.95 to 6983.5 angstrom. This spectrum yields 0.03 mag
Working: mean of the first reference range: 4.67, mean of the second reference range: 4.56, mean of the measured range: 4.45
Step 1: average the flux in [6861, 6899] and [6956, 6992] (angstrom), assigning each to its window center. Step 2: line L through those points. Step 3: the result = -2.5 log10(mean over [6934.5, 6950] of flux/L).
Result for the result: -0.02 mag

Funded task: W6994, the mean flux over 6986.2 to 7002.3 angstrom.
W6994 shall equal 4.61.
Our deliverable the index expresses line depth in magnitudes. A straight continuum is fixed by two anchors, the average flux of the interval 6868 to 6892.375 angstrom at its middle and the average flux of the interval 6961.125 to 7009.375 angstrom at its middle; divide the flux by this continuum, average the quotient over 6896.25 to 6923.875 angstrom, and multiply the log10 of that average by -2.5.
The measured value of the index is -0.01 mag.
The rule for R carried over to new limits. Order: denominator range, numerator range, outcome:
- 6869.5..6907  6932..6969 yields 1.01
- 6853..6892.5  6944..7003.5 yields 1.01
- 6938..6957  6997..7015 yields 0.98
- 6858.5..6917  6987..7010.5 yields 1.01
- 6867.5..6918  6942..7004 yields 1.01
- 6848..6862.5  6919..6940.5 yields 1.05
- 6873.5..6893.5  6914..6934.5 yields 1.01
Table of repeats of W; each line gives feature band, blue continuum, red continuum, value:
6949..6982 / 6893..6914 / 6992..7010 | 0.01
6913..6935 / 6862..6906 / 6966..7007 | 0.00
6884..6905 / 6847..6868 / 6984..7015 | -0.02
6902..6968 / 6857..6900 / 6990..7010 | -0.01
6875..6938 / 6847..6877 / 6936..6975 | -0.01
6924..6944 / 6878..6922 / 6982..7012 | 0.01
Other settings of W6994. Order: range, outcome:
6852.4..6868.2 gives 4.62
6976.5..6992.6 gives 4.54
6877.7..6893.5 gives 4.67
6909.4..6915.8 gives 4.59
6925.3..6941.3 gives 4.56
